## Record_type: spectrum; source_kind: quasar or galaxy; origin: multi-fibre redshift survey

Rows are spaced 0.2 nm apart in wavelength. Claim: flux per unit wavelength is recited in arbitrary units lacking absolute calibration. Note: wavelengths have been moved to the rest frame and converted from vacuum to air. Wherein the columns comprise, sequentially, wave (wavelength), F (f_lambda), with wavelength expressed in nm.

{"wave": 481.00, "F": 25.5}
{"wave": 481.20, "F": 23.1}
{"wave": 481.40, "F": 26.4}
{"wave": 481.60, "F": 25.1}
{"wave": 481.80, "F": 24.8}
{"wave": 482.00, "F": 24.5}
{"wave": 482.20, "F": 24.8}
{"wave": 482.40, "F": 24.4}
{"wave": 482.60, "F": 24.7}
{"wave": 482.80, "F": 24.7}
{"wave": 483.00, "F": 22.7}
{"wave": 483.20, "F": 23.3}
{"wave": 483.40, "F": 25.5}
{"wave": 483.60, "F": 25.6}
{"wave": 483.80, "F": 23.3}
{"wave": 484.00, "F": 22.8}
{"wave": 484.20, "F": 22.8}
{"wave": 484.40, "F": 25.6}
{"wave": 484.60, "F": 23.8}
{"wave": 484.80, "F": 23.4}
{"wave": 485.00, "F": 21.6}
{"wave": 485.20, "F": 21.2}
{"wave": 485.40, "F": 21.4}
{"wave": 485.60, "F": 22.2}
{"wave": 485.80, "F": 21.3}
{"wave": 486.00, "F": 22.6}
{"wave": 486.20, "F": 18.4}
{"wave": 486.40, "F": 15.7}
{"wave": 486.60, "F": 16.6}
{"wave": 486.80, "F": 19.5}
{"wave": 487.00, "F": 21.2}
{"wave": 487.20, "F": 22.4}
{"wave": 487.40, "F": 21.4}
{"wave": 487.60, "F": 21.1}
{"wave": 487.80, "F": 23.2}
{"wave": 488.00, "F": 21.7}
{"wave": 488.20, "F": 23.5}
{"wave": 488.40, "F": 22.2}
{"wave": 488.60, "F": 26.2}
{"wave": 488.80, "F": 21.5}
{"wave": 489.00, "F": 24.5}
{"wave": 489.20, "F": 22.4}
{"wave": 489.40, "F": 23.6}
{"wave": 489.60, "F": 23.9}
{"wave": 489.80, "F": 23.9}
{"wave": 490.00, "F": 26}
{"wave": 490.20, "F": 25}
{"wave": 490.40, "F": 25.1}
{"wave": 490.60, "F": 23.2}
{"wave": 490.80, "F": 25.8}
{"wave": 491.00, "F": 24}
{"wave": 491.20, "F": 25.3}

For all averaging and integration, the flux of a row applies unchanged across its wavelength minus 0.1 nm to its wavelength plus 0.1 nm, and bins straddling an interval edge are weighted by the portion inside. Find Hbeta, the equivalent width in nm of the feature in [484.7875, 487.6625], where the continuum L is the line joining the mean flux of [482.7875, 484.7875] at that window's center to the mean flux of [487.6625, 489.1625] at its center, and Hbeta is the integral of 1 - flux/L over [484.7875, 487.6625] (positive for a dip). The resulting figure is 0.36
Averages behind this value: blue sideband 24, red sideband 23.2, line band 20.6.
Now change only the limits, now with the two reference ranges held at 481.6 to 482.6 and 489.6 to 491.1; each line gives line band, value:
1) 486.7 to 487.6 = 0.13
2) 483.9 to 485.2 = 0.08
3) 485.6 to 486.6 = 0.21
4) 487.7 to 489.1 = 0.08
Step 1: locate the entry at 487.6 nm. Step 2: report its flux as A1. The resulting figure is 21.1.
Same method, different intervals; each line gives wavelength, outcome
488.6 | 26.2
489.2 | 22.4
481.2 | 23.1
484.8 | 23.4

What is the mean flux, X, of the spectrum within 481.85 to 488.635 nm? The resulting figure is 22.5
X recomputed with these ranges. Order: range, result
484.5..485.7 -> 22.3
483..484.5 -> 24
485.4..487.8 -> 20.4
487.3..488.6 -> 22.5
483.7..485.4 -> 23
